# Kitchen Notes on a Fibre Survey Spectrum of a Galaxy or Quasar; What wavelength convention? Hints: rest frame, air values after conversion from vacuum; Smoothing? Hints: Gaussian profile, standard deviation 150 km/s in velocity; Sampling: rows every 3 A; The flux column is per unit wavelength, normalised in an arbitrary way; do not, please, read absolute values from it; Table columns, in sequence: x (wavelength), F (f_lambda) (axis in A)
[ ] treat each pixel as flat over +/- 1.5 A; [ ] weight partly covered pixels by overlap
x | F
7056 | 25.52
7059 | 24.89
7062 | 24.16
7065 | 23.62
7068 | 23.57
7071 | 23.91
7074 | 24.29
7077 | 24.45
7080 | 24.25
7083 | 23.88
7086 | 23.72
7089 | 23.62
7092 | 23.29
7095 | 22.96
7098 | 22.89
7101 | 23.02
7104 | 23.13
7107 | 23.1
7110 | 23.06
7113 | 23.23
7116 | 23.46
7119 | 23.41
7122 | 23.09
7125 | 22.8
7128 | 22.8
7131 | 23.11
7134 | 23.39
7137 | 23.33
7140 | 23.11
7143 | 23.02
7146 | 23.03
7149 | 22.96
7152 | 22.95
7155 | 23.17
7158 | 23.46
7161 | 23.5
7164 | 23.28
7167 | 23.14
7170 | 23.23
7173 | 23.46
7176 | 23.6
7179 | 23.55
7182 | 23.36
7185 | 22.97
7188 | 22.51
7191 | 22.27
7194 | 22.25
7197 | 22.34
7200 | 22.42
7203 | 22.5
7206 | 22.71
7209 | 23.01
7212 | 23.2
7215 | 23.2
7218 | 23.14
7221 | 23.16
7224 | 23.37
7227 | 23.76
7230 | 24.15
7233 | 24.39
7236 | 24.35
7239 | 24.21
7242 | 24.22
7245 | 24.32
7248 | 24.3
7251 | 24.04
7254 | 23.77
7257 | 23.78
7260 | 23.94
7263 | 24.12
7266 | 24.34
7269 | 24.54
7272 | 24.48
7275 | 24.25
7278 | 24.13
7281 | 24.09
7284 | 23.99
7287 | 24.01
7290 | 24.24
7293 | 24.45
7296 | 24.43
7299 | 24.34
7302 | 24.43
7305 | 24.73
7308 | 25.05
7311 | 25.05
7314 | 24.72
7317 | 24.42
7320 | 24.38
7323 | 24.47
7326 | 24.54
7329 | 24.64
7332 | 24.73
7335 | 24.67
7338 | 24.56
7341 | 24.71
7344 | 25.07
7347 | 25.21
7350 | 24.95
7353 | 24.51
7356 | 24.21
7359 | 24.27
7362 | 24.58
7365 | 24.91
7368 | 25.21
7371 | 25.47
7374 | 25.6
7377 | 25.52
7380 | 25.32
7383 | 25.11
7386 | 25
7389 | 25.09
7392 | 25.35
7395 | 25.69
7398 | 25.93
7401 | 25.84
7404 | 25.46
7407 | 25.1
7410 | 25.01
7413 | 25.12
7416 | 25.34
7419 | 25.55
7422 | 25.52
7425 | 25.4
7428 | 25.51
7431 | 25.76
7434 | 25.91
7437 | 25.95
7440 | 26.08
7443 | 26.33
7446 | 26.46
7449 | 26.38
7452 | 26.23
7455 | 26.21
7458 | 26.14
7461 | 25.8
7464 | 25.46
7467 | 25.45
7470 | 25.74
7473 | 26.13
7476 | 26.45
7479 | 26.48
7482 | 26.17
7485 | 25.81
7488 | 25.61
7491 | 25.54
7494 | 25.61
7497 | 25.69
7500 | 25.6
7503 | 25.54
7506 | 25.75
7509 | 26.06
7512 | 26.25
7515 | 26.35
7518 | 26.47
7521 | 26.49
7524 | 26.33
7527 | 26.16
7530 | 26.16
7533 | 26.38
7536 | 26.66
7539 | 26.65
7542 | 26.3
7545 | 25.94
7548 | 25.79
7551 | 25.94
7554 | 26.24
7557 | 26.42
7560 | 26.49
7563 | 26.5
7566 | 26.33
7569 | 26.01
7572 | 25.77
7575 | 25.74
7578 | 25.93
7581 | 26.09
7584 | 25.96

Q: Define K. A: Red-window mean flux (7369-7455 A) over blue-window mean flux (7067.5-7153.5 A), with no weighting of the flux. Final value 1.1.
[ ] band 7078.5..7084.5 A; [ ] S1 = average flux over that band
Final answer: 24.1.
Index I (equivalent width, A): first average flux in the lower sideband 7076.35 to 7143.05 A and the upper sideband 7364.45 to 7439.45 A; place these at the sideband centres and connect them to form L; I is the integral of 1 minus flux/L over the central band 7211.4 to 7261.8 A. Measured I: 0.8 A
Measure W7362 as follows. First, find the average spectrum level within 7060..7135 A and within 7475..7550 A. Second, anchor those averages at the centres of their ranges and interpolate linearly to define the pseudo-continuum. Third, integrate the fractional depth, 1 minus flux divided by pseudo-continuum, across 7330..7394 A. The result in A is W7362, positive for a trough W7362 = 0.45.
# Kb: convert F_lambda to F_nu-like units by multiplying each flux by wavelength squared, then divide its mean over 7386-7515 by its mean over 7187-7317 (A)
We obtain 1.14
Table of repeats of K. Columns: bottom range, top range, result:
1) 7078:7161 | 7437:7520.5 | 1.12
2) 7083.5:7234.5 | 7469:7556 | 1.13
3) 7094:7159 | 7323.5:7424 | 1.09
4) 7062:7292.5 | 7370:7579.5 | 1.10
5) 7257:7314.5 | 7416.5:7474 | 1.06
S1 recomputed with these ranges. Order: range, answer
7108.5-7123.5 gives 23.2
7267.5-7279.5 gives 24.3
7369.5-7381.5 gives 25.5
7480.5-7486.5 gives 26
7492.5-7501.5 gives 25.6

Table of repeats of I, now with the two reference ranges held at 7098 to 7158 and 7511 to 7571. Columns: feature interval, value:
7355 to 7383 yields -0.1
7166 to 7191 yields 0.4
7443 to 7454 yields -0.3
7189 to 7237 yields 1.3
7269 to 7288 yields 0.1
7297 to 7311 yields -0.1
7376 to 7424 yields -0.3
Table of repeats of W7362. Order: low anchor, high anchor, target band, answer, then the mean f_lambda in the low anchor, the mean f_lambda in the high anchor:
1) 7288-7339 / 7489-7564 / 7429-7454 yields -0.6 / 24.6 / 26.1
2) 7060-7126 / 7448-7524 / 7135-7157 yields 0.7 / 23.5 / 26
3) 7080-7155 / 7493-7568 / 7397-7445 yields -0.4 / 23.2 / 26.2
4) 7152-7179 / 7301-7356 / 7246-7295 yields 0.1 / 23.3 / 24.7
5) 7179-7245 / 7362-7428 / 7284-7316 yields -0.3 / 23.2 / 25.3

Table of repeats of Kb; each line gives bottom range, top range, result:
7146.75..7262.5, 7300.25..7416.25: 1.11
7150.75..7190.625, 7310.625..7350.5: 1.11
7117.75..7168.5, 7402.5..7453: 1.20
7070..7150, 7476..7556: 1.25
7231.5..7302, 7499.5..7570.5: 1.16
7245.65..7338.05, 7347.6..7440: 1.07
